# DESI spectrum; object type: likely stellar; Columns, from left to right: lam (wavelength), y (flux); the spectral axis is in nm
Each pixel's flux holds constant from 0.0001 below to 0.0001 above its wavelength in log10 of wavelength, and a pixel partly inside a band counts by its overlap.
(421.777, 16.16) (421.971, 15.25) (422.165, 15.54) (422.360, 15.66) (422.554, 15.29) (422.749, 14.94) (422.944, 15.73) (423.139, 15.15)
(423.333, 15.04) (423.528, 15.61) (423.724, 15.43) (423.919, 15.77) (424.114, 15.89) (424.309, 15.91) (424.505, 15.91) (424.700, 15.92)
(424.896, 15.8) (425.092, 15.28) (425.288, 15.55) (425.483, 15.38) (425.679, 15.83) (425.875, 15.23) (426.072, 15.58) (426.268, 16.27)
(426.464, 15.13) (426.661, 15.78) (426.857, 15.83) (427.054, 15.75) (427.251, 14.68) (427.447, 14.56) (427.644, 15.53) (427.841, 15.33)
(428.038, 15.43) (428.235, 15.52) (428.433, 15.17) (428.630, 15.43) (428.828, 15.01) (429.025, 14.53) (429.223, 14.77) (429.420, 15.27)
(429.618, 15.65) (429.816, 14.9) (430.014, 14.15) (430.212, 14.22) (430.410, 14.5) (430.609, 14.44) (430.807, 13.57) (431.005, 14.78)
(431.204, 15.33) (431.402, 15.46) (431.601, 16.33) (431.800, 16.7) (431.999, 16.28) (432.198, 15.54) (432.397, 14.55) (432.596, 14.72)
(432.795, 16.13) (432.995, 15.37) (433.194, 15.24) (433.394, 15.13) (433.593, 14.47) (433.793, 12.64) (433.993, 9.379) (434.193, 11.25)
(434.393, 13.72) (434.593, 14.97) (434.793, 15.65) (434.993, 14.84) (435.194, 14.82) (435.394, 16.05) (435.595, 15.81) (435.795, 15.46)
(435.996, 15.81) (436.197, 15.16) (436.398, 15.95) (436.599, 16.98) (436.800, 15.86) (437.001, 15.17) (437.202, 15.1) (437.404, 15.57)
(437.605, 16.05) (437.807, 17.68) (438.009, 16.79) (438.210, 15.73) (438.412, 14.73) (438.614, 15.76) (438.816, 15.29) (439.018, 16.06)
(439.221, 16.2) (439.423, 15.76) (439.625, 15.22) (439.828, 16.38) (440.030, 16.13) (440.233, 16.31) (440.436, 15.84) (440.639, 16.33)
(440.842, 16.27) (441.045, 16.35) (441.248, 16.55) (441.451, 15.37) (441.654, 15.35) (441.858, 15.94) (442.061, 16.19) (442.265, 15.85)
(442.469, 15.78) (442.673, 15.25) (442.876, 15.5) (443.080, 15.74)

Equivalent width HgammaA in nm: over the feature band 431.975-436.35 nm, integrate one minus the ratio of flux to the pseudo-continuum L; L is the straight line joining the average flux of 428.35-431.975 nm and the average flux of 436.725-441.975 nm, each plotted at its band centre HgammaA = 0.213 nm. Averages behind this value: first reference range 15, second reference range 15.9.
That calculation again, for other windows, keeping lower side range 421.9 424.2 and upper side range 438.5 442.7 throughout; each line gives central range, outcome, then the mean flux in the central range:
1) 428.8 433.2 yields 0.16 nm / 15.1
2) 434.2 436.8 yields 0.08 nm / 15.3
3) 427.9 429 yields 0.02 nm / 15.3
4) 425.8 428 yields 0.02 nm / 15.4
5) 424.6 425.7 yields -0.01 nm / 15.6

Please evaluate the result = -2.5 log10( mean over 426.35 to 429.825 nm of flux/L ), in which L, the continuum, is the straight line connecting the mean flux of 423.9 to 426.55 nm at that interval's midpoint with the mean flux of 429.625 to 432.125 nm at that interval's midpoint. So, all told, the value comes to 0.01 mag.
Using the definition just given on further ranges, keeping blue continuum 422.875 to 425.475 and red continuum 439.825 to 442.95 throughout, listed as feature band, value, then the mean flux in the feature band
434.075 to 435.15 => 0.13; 14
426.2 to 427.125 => -0.01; 15.7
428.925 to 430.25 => 0.06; 14.8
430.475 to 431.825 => 0.04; 15.1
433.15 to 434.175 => 0.20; 13.1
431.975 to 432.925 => 0.03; 15.4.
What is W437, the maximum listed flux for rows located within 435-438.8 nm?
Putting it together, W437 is 17.68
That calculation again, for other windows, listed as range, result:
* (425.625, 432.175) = 16.7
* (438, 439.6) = 16.79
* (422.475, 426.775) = 16.27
